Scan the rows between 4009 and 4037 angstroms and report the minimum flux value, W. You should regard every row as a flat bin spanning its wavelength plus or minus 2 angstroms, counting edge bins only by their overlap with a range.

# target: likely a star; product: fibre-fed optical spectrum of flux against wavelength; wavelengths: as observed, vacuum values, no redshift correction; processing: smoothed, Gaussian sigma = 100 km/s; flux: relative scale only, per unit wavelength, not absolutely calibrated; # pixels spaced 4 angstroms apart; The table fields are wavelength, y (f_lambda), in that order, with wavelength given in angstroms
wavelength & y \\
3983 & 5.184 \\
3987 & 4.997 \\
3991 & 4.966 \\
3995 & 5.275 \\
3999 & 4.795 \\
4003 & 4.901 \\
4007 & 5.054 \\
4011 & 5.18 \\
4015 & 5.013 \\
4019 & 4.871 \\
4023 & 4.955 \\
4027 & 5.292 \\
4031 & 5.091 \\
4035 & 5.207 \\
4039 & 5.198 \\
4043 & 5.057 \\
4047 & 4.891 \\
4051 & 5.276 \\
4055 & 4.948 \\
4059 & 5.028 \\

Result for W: 4.871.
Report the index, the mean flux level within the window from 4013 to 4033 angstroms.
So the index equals 5.04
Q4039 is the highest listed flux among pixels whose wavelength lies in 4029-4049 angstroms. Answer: 5.207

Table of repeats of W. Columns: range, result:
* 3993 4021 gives 4.795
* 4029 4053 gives 4.891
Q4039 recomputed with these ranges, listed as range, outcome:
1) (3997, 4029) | 5.292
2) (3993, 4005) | 5.275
